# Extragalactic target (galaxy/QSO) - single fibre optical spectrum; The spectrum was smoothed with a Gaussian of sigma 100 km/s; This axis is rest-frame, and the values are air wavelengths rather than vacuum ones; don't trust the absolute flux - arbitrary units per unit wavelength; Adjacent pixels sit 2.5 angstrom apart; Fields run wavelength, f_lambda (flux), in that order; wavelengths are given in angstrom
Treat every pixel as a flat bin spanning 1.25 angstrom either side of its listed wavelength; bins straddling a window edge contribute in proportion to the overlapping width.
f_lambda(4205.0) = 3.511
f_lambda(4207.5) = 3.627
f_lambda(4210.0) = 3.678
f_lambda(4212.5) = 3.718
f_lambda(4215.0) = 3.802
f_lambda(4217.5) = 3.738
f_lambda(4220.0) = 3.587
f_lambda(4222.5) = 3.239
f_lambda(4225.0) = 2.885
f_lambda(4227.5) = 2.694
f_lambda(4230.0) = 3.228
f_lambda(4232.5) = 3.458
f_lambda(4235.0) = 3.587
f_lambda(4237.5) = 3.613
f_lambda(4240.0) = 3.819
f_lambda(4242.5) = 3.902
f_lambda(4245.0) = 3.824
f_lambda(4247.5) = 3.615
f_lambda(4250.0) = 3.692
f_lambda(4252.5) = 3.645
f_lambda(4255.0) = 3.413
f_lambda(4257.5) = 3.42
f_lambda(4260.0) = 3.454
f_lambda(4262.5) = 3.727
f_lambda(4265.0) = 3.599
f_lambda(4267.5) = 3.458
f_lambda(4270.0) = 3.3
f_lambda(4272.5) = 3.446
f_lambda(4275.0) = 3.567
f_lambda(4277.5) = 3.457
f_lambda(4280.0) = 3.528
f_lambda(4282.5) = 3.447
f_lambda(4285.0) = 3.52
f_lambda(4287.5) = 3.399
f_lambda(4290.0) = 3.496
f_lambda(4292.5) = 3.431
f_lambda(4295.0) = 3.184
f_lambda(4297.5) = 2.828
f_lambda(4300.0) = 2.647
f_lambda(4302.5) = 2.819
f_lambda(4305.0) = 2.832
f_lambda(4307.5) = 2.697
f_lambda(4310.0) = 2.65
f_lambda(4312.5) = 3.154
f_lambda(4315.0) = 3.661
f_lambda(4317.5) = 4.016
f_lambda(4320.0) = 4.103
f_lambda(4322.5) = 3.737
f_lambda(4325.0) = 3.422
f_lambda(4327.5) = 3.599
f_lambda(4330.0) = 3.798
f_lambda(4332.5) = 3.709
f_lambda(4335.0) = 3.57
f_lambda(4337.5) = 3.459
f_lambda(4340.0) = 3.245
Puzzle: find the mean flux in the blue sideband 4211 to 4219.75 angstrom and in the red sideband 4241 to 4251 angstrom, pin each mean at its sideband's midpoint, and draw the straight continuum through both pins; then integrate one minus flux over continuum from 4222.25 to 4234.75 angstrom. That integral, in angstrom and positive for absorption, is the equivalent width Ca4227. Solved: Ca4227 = 2.1 angstrom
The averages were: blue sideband 3.73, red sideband 3.76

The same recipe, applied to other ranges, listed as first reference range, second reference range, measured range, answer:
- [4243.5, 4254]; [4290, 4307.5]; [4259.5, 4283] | -0.93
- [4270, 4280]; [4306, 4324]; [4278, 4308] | 2.43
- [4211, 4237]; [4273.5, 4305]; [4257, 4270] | -0.78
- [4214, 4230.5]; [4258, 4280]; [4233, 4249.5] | -1.60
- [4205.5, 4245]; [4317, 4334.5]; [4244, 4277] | 0.46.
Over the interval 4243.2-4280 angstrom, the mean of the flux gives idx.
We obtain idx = 3.55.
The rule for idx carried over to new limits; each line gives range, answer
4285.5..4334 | 3.33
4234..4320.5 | 3.42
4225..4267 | 3.52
